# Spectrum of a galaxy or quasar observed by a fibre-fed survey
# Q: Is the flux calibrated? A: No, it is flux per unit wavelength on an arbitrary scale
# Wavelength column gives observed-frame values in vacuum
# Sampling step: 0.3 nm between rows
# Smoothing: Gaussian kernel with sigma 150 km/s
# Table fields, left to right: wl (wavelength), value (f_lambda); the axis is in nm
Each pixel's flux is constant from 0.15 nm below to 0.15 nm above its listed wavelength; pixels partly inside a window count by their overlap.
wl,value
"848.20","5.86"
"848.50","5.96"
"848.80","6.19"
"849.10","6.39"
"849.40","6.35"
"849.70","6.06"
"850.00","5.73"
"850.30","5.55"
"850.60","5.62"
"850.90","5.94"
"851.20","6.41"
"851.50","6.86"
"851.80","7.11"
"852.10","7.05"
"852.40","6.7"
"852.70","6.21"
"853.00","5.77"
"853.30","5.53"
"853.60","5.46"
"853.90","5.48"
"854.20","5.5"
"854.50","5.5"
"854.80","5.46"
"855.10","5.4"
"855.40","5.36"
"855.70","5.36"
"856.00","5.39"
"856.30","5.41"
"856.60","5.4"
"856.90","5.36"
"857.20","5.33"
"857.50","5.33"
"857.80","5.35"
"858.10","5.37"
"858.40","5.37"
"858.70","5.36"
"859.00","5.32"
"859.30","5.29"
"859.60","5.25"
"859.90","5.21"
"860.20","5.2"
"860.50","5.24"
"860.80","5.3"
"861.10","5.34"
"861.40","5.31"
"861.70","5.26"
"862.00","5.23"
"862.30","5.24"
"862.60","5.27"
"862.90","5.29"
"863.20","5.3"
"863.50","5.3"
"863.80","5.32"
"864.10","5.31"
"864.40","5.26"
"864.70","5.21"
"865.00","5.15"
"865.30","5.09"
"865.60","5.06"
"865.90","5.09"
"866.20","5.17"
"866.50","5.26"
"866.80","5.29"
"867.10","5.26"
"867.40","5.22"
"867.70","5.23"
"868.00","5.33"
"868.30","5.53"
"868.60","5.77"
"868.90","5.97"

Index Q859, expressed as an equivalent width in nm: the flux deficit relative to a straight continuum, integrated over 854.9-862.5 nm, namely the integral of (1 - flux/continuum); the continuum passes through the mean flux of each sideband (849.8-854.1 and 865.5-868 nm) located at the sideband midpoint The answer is 0.49 nm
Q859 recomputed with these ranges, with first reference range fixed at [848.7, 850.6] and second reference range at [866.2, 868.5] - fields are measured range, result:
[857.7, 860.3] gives 0.15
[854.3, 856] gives 0.11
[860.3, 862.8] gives 0.12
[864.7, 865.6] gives 0.04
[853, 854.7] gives 0.09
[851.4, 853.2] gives -0.21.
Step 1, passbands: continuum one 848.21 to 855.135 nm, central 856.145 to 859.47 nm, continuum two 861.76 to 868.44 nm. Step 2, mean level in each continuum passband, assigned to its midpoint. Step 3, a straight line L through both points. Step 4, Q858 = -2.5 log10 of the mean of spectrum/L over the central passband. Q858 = 0.06 mag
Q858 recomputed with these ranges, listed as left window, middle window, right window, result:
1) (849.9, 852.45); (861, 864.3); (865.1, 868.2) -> 0.04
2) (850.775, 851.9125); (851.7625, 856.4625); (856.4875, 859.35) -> 0.06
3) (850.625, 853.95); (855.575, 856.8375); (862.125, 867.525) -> 0.10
